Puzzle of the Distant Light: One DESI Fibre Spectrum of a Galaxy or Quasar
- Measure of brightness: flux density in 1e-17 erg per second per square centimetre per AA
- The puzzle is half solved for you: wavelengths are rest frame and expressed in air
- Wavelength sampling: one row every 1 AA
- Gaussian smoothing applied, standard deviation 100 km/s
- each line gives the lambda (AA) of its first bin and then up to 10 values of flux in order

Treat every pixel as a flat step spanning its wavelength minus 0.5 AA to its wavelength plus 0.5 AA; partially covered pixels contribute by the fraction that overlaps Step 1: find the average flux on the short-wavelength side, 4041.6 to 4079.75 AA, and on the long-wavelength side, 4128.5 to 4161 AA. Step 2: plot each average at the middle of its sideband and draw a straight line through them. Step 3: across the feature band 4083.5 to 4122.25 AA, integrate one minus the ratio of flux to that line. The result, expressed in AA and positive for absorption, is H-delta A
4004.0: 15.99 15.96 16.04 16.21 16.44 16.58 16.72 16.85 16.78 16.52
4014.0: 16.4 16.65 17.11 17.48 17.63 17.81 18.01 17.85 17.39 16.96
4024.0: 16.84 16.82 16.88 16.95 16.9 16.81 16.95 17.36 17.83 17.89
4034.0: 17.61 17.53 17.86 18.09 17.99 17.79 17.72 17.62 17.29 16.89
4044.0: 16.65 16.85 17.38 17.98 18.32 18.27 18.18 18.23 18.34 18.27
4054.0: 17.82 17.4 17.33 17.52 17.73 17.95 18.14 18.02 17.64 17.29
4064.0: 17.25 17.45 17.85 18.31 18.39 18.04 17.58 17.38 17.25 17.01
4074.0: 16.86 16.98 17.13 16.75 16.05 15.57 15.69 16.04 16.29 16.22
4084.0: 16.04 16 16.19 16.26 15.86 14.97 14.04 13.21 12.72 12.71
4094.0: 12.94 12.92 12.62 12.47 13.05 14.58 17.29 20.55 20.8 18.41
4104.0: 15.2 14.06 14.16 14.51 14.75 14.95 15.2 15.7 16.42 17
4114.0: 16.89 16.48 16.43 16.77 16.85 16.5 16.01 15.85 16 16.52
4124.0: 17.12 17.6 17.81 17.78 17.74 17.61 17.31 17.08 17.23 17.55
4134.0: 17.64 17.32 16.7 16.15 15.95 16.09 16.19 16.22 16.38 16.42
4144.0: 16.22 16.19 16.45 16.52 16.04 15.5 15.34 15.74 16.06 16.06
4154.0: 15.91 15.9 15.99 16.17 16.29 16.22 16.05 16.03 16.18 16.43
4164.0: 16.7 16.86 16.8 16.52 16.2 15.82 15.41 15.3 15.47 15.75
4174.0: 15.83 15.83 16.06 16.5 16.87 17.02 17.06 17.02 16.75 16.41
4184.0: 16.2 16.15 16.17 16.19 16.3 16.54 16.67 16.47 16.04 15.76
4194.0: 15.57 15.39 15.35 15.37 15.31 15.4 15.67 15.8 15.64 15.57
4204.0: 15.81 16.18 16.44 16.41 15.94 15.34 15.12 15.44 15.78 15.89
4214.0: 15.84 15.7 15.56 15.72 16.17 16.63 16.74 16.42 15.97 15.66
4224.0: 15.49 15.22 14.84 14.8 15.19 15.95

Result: 3.4 AA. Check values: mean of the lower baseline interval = 17.5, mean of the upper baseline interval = 16.4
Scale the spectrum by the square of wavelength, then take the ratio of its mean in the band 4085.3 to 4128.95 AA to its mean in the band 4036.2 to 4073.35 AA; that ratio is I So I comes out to 0.91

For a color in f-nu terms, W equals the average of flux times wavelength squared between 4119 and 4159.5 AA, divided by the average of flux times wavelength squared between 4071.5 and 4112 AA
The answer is 1.09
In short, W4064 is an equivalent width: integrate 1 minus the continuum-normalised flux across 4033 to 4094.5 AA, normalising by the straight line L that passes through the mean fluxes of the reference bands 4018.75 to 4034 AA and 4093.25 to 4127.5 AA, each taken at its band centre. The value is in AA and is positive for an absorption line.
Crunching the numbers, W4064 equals -0.9 AA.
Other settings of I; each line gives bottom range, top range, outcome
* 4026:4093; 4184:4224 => 1.00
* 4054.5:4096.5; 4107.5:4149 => 1.04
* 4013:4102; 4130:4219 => 1.01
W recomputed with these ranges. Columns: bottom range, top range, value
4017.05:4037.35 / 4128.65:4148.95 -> 1.01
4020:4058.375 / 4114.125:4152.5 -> 0.99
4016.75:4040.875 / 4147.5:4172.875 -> 0.98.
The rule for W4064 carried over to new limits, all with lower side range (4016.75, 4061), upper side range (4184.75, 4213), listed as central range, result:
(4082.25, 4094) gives 1.50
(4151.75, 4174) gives 0.20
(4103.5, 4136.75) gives 0.49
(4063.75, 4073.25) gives -0.23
